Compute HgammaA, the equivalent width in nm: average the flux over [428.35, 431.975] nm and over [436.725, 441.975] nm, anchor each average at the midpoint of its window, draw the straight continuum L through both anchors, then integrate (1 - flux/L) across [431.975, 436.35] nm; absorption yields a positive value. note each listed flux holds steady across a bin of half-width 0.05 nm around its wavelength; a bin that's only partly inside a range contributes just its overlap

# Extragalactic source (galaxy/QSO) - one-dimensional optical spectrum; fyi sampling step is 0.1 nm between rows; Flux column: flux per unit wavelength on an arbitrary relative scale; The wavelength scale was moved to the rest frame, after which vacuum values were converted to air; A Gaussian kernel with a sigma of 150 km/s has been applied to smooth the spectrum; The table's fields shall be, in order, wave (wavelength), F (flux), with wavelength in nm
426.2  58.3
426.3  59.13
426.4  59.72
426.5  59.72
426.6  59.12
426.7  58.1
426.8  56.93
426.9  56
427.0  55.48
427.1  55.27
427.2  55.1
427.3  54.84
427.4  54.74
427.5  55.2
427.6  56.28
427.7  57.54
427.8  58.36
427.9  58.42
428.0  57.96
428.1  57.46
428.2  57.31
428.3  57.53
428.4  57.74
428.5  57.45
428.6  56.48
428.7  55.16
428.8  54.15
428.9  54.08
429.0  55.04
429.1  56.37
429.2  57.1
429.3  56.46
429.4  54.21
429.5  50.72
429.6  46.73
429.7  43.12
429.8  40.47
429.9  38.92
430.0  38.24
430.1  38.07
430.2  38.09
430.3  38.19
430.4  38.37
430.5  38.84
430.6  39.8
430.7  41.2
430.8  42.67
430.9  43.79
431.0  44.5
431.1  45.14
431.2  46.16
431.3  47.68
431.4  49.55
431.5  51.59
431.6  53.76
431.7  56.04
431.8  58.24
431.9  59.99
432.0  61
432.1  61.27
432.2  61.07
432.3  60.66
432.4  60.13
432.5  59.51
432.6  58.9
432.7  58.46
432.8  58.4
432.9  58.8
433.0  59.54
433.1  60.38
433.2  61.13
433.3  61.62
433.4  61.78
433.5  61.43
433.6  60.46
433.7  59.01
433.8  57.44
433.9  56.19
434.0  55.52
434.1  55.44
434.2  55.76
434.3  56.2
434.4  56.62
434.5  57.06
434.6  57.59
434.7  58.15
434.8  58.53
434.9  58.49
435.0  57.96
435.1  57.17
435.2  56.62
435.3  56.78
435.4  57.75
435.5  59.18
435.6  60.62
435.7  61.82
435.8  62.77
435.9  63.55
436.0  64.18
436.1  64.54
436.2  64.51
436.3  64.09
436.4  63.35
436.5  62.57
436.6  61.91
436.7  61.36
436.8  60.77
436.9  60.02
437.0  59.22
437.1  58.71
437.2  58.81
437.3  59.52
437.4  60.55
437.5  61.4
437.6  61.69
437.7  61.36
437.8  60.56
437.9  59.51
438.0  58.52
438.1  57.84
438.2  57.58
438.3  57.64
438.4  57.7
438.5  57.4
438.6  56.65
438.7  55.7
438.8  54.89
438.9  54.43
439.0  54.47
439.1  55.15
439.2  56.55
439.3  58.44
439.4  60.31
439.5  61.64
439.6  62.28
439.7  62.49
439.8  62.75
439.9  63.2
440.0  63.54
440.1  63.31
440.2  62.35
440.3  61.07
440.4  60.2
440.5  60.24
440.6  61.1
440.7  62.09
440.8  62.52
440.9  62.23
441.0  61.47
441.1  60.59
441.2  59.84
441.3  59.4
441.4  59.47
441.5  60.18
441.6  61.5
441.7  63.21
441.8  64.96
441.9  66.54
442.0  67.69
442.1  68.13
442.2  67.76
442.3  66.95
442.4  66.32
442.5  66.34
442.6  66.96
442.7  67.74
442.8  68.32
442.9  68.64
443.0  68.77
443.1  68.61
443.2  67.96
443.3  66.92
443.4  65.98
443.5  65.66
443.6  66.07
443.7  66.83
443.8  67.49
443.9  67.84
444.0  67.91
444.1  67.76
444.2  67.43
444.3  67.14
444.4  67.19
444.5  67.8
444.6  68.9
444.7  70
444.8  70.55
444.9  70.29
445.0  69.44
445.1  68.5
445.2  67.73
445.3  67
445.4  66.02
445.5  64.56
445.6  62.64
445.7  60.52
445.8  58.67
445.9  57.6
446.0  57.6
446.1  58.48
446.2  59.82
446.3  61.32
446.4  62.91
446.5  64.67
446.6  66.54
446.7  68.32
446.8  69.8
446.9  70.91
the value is -0.49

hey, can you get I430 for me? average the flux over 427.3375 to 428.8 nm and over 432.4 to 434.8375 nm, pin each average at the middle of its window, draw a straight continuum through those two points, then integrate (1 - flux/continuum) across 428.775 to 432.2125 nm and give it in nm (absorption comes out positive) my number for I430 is 0.55 nm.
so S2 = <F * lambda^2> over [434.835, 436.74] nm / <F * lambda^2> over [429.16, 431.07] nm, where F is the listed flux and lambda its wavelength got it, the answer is 1.44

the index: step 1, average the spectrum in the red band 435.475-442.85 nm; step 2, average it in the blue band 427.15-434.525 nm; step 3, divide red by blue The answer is 1.15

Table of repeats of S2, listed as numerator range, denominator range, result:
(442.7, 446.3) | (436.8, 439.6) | 1.16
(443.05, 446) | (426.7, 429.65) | 1.28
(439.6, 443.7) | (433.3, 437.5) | 1.11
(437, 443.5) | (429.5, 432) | 1.42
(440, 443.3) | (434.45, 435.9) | 1.12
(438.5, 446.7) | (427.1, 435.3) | 1.25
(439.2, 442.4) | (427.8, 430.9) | 1.34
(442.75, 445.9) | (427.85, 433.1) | 1.38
